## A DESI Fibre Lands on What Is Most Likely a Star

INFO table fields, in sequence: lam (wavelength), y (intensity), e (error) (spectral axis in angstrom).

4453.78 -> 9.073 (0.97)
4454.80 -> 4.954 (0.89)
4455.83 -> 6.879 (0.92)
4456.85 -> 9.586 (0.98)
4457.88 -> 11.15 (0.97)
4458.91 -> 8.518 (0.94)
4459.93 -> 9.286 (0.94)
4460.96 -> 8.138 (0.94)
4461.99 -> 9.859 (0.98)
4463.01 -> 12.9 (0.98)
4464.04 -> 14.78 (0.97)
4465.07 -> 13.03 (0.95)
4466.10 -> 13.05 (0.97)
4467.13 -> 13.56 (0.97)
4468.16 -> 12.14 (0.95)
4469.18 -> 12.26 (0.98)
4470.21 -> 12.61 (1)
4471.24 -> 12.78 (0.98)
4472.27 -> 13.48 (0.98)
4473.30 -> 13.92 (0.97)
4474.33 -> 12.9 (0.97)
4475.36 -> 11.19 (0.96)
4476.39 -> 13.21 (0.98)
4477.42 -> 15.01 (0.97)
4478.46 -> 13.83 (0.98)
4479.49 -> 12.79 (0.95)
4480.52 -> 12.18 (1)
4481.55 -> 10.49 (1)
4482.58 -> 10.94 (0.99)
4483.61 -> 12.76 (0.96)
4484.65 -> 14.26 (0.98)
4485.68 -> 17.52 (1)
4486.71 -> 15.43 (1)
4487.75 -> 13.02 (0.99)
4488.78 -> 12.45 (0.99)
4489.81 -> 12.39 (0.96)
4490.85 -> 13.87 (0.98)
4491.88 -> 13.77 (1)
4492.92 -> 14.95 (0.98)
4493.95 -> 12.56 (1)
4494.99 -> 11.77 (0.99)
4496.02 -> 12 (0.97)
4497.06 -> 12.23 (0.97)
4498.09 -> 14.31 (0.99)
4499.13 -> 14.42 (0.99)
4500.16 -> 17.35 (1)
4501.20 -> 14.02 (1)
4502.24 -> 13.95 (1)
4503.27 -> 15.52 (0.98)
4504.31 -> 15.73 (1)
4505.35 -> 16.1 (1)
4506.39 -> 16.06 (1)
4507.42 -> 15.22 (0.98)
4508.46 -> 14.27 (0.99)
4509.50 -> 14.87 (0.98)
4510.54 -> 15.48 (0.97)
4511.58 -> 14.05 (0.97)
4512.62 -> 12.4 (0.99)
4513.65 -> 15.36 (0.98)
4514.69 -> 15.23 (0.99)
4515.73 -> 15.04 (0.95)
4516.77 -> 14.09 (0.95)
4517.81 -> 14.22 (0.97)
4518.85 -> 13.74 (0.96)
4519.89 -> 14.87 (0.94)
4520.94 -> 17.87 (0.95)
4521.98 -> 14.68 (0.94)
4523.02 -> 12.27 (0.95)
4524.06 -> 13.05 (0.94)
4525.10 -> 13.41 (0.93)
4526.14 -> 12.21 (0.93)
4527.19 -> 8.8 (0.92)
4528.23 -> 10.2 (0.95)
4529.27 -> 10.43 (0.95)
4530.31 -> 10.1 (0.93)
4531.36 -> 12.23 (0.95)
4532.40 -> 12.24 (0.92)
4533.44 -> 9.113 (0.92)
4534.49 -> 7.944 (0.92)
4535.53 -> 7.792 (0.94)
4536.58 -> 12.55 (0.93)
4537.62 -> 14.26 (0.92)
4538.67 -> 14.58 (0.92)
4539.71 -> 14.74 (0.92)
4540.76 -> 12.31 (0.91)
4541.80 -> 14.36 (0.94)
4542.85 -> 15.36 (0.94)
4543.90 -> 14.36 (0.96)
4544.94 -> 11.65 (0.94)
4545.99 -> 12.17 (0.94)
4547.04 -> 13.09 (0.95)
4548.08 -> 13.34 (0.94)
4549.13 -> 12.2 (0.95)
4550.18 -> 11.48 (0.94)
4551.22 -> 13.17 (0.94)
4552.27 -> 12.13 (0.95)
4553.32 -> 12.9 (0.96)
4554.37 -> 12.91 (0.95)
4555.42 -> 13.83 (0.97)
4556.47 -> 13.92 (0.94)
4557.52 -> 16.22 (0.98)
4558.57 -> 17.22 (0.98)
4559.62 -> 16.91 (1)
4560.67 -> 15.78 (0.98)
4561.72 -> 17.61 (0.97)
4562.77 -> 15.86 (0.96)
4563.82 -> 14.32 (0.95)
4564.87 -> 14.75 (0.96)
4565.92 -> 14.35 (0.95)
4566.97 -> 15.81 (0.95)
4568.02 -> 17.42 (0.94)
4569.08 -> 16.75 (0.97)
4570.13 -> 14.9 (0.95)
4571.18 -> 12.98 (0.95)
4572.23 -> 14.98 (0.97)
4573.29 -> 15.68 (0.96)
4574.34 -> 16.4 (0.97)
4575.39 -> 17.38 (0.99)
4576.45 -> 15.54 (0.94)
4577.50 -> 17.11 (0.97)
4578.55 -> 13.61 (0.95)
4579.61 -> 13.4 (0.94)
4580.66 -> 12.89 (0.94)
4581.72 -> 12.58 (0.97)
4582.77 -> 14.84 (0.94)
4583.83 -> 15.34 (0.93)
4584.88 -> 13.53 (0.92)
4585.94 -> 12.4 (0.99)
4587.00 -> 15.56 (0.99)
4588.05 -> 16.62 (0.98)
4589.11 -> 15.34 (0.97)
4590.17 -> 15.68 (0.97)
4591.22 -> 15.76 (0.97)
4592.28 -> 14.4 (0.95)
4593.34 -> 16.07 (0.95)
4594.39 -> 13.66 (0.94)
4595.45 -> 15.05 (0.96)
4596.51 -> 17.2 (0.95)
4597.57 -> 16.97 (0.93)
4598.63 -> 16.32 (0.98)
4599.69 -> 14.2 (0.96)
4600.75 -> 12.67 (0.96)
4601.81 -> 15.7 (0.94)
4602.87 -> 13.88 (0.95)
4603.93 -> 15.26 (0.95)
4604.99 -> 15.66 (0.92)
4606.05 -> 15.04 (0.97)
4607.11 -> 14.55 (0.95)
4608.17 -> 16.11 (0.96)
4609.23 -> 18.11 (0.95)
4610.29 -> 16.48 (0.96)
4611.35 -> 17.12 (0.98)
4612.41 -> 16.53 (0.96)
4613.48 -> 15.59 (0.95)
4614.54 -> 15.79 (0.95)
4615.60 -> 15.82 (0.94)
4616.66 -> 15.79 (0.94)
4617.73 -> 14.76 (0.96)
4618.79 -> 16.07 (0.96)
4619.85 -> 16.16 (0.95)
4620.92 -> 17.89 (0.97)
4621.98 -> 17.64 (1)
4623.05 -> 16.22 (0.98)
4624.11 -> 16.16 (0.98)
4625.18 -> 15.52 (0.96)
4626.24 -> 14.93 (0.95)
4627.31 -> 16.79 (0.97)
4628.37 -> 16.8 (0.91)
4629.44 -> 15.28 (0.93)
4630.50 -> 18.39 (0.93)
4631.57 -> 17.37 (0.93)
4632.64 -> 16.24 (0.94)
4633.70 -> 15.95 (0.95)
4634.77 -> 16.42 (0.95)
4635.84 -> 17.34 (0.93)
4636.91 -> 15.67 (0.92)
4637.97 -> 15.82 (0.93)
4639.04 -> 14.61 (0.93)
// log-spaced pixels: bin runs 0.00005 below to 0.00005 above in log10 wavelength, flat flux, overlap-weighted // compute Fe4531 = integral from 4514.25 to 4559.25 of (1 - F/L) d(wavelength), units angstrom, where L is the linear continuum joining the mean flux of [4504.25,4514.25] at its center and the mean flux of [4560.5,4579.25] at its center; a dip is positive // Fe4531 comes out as 6.6 angstrom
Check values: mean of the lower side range 14.9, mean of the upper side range 15.6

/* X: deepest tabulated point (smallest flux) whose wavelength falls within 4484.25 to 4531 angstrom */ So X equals 8.8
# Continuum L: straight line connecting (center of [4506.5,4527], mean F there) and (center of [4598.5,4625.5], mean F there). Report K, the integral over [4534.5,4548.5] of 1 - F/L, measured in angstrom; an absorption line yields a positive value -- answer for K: 1.7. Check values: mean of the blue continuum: 14.3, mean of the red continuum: 15.8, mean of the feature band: 12.9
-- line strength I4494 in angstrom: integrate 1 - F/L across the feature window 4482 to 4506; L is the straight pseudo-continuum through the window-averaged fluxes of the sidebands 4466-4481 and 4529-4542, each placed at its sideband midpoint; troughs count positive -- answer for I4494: -2.7 angstrom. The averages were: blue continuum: 13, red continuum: 11.7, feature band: 14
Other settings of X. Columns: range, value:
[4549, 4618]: 11.48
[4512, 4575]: 7.792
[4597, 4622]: 12.67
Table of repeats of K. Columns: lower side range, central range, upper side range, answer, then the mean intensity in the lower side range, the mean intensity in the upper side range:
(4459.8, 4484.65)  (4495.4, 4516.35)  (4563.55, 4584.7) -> -2.1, 12.5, 15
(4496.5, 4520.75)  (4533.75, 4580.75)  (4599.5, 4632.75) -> 3.5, 14.8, 16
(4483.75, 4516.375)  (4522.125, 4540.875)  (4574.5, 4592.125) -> 3.8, 14.4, 14.9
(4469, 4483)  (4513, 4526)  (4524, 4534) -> -3.5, 12.7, 11.1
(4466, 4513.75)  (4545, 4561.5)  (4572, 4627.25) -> 1.0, 13.7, 15.5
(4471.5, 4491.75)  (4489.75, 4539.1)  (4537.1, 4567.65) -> 1.0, 13.2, 14.2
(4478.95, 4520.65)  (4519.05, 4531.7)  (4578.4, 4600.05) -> 1.5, 14.1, 14.9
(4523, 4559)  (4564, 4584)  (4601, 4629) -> -1.5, 12.5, 16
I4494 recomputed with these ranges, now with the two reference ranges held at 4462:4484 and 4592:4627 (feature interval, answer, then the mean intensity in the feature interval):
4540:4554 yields 1.4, 13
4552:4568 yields -0.4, 15.1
